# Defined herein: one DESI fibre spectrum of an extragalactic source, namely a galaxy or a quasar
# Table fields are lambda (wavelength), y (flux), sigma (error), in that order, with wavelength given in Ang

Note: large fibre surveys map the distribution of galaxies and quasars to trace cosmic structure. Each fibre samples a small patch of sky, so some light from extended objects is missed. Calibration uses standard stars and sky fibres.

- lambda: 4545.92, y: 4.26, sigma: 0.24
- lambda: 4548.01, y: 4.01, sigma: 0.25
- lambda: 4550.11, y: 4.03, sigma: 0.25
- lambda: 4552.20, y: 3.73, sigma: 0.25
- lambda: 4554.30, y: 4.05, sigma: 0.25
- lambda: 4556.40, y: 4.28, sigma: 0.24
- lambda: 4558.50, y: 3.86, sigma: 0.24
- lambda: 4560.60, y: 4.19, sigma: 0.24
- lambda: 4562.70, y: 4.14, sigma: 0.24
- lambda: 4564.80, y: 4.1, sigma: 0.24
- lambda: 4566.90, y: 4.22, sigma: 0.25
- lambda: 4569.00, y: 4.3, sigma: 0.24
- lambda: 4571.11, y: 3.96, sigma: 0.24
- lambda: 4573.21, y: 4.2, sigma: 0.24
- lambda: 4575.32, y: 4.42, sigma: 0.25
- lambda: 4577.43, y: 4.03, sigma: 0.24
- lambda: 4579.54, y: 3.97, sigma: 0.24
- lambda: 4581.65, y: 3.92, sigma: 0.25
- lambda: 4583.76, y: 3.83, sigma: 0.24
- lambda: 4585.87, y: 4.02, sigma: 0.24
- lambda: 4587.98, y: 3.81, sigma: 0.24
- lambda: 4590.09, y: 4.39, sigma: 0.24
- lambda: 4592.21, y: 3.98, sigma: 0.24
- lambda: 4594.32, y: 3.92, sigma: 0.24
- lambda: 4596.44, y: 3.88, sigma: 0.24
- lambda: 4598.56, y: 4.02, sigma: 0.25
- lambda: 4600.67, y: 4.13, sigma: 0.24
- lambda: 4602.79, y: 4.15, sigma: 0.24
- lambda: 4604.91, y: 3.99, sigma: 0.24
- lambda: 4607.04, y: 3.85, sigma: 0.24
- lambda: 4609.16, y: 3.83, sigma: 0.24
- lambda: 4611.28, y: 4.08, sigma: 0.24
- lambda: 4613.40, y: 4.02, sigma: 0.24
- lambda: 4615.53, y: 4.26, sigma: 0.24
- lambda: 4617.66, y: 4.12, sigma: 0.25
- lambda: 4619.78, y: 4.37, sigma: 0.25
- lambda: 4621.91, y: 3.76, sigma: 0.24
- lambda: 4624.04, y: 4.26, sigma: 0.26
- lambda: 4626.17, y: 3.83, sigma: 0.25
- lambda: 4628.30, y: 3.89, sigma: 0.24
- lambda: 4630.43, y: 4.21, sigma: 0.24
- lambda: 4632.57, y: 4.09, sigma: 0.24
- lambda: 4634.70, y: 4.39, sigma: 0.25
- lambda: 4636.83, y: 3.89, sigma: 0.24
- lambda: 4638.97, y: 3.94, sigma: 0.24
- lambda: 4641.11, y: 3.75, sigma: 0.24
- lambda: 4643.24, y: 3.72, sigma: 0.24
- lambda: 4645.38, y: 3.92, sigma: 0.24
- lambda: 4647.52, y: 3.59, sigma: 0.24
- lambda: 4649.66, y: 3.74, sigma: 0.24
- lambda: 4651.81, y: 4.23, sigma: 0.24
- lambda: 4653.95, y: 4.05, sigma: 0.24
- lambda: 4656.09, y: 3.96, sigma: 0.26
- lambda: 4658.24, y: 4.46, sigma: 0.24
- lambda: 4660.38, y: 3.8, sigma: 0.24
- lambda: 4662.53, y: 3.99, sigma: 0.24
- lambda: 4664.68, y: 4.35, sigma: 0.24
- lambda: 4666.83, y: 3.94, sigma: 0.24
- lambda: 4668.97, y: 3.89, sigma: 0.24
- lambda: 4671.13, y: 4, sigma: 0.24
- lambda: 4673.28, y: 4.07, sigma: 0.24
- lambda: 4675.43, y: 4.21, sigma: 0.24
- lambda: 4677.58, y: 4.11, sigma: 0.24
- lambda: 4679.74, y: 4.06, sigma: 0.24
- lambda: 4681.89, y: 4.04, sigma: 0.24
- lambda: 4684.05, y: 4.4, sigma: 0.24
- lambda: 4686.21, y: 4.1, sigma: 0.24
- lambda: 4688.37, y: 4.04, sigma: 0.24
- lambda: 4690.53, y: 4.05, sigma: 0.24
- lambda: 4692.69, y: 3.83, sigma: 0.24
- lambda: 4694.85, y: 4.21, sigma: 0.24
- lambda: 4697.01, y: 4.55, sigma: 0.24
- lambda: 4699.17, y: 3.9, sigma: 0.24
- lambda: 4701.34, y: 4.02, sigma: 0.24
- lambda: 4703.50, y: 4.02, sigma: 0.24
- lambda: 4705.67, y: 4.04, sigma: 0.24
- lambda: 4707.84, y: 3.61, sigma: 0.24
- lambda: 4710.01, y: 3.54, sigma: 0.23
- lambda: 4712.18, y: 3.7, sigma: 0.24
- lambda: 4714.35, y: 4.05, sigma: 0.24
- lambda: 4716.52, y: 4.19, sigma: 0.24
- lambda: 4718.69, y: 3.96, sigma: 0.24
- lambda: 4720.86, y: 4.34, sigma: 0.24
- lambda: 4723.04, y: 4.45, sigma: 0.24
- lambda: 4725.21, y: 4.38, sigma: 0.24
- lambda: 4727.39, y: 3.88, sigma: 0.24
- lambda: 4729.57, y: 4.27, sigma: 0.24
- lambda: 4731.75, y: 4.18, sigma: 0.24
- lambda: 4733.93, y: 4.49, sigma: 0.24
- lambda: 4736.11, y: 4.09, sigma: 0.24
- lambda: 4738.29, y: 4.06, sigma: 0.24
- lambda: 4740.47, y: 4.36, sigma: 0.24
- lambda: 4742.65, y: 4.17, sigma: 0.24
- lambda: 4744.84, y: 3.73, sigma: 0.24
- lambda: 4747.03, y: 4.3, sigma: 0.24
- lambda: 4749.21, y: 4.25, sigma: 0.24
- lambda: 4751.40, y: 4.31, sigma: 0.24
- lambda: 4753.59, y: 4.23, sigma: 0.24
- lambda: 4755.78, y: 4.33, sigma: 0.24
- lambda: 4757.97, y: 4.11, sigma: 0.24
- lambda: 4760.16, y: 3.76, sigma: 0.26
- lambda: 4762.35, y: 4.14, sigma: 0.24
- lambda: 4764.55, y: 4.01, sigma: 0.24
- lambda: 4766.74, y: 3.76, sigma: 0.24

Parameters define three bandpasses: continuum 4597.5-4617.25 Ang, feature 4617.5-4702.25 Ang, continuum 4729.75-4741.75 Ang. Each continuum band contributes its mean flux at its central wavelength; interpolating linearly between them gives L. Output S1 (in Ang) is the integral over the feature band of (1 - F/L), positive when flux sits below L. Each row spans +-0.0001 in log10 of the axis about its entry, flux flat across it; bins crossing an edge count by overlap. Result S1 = 1.61 Ang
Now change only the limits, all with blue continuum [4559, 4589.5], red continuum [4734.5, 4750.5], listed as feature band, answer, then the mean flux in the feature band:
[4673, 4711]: 0.8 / 4.04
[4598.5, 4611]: 0.3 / 4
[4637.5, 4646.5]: 0.6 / 3.83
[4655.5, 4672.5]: 0.3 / 4.05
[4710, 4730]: 0.2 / 4.1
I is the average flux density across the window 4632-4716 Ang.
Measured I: 4.01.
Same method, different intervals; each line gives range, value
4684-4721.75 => 4.02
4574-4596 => 4.03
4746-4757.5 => 4.28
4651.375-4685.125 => 4.1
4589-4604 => 4.07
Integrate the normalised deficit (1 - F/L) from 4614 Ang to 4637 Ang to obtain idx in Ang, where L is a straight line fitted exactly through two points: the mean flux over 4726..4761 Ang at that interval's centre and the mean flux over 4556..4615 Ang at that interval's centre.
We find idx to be -0.1 Ang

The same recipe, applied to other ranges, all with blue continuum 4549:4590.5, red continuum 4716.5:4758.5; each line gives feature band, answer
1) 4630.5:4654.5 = 1.05 Ang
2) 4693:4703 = 0.09 Ang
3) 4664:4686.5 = 0.28 Ang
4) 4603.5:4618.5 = 0.29 Ang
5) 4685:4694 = 0.32 Ang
